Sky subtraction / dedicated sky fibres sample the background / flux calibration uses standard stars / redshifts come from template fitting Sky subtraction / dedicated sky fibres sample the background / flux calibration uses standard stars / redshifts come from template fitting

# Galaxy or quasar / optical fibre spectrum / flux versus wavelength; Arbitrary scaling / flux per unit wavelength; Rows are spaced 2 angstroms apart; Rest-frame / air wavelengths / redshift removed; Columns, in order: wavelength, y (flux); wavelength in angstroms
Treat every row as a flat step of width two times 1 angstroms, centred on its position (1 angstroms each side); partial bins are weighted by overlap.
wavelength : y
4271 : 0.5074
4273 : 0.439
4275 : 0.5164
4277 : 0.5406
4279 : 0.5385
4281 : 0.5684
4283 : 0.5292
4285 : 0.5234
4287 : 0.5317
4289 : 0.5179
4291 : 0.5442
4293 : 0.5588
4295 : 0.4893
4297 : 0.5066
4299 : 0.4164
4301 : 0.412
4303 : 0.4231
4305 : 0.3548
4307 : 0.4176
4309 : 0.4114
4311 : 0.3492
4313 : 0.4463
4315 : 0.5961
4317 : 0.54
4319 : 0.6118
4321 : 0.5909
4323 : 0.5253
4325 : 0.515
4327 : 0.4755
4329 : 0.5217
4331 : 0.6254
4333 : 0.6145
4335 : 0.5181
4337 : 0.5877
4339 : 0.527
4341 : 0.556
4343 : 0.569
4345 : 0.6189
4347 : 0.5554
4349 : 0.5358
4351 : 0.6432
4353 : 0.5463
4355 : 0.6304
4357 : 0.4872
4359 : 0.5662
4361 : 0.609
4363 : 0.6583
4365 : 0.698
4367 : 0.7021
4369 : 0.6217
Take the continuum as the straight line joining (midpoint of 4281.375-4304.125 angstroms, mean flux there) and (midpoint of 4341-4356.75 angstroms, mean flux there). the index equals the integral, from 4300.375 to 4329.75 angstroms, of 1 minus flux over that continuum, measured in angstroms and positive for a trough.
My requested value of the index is 2.8 angstroms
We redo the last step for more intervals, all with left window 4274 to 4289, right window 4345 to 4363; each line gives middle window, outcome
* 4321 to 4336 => 0.5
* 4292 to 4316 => 4.4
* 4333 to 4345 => 0.2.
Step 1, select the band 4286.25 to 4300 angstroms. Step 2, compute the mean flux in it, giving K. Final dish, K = 0.509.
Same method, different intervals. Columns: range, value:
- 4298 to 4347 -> 0.51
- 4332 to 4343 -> 0.561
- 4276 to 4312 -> 0.48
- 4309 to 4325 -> 0.515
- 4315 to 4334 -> 0.56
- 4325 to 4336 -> 0.548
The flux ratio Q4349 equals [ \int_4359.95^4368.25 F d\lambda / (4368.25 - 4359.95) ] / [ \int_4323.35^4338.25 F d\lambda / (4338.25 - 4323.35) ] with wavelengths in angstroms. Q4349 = 1.2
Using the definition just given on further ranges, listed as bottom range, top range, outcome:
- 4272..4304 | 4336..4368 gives 1.18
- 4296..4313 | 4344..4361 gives 1.39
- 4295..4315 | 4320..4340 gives 1.29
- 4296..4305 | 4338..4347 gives 1.32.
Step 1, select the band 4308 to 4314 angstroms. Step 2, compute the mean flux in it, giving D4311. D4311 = 0.402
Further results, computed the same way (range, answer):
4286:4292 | 0.531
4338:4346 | 0.568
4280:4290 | 0.534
